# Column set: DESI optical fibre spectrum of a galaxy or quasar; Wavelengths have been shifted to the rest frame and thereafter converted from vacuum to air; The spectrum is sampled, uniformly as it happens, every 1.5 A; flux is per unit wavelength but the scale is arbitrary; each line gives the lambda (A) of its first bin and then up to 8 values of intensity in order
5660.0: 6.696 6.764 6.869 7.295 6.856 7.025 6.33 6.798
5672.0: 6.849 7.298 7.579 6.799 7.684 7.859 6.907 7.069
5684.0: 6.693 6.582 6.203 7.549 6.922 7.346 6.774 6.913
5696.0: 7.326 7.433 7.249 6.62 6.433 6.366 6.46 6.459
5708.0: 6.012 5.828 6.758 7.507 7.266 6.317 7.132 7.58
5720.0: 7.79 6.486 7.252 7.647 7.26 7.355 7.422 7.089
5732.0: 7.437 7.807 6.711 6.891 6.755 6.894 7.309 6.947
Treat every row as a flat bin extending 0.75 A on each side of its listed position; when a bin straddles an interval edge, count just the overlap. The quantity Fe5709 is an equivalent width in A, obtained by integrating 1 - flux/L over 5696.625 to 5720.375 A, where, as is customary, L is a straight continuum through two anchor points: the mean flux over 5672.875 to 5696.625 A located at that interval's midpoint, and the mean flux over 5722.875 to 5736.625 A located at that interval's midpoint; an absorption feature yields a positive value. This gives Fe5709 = 1.3 A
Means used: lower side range 7.09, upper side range 7.31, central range 6.81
